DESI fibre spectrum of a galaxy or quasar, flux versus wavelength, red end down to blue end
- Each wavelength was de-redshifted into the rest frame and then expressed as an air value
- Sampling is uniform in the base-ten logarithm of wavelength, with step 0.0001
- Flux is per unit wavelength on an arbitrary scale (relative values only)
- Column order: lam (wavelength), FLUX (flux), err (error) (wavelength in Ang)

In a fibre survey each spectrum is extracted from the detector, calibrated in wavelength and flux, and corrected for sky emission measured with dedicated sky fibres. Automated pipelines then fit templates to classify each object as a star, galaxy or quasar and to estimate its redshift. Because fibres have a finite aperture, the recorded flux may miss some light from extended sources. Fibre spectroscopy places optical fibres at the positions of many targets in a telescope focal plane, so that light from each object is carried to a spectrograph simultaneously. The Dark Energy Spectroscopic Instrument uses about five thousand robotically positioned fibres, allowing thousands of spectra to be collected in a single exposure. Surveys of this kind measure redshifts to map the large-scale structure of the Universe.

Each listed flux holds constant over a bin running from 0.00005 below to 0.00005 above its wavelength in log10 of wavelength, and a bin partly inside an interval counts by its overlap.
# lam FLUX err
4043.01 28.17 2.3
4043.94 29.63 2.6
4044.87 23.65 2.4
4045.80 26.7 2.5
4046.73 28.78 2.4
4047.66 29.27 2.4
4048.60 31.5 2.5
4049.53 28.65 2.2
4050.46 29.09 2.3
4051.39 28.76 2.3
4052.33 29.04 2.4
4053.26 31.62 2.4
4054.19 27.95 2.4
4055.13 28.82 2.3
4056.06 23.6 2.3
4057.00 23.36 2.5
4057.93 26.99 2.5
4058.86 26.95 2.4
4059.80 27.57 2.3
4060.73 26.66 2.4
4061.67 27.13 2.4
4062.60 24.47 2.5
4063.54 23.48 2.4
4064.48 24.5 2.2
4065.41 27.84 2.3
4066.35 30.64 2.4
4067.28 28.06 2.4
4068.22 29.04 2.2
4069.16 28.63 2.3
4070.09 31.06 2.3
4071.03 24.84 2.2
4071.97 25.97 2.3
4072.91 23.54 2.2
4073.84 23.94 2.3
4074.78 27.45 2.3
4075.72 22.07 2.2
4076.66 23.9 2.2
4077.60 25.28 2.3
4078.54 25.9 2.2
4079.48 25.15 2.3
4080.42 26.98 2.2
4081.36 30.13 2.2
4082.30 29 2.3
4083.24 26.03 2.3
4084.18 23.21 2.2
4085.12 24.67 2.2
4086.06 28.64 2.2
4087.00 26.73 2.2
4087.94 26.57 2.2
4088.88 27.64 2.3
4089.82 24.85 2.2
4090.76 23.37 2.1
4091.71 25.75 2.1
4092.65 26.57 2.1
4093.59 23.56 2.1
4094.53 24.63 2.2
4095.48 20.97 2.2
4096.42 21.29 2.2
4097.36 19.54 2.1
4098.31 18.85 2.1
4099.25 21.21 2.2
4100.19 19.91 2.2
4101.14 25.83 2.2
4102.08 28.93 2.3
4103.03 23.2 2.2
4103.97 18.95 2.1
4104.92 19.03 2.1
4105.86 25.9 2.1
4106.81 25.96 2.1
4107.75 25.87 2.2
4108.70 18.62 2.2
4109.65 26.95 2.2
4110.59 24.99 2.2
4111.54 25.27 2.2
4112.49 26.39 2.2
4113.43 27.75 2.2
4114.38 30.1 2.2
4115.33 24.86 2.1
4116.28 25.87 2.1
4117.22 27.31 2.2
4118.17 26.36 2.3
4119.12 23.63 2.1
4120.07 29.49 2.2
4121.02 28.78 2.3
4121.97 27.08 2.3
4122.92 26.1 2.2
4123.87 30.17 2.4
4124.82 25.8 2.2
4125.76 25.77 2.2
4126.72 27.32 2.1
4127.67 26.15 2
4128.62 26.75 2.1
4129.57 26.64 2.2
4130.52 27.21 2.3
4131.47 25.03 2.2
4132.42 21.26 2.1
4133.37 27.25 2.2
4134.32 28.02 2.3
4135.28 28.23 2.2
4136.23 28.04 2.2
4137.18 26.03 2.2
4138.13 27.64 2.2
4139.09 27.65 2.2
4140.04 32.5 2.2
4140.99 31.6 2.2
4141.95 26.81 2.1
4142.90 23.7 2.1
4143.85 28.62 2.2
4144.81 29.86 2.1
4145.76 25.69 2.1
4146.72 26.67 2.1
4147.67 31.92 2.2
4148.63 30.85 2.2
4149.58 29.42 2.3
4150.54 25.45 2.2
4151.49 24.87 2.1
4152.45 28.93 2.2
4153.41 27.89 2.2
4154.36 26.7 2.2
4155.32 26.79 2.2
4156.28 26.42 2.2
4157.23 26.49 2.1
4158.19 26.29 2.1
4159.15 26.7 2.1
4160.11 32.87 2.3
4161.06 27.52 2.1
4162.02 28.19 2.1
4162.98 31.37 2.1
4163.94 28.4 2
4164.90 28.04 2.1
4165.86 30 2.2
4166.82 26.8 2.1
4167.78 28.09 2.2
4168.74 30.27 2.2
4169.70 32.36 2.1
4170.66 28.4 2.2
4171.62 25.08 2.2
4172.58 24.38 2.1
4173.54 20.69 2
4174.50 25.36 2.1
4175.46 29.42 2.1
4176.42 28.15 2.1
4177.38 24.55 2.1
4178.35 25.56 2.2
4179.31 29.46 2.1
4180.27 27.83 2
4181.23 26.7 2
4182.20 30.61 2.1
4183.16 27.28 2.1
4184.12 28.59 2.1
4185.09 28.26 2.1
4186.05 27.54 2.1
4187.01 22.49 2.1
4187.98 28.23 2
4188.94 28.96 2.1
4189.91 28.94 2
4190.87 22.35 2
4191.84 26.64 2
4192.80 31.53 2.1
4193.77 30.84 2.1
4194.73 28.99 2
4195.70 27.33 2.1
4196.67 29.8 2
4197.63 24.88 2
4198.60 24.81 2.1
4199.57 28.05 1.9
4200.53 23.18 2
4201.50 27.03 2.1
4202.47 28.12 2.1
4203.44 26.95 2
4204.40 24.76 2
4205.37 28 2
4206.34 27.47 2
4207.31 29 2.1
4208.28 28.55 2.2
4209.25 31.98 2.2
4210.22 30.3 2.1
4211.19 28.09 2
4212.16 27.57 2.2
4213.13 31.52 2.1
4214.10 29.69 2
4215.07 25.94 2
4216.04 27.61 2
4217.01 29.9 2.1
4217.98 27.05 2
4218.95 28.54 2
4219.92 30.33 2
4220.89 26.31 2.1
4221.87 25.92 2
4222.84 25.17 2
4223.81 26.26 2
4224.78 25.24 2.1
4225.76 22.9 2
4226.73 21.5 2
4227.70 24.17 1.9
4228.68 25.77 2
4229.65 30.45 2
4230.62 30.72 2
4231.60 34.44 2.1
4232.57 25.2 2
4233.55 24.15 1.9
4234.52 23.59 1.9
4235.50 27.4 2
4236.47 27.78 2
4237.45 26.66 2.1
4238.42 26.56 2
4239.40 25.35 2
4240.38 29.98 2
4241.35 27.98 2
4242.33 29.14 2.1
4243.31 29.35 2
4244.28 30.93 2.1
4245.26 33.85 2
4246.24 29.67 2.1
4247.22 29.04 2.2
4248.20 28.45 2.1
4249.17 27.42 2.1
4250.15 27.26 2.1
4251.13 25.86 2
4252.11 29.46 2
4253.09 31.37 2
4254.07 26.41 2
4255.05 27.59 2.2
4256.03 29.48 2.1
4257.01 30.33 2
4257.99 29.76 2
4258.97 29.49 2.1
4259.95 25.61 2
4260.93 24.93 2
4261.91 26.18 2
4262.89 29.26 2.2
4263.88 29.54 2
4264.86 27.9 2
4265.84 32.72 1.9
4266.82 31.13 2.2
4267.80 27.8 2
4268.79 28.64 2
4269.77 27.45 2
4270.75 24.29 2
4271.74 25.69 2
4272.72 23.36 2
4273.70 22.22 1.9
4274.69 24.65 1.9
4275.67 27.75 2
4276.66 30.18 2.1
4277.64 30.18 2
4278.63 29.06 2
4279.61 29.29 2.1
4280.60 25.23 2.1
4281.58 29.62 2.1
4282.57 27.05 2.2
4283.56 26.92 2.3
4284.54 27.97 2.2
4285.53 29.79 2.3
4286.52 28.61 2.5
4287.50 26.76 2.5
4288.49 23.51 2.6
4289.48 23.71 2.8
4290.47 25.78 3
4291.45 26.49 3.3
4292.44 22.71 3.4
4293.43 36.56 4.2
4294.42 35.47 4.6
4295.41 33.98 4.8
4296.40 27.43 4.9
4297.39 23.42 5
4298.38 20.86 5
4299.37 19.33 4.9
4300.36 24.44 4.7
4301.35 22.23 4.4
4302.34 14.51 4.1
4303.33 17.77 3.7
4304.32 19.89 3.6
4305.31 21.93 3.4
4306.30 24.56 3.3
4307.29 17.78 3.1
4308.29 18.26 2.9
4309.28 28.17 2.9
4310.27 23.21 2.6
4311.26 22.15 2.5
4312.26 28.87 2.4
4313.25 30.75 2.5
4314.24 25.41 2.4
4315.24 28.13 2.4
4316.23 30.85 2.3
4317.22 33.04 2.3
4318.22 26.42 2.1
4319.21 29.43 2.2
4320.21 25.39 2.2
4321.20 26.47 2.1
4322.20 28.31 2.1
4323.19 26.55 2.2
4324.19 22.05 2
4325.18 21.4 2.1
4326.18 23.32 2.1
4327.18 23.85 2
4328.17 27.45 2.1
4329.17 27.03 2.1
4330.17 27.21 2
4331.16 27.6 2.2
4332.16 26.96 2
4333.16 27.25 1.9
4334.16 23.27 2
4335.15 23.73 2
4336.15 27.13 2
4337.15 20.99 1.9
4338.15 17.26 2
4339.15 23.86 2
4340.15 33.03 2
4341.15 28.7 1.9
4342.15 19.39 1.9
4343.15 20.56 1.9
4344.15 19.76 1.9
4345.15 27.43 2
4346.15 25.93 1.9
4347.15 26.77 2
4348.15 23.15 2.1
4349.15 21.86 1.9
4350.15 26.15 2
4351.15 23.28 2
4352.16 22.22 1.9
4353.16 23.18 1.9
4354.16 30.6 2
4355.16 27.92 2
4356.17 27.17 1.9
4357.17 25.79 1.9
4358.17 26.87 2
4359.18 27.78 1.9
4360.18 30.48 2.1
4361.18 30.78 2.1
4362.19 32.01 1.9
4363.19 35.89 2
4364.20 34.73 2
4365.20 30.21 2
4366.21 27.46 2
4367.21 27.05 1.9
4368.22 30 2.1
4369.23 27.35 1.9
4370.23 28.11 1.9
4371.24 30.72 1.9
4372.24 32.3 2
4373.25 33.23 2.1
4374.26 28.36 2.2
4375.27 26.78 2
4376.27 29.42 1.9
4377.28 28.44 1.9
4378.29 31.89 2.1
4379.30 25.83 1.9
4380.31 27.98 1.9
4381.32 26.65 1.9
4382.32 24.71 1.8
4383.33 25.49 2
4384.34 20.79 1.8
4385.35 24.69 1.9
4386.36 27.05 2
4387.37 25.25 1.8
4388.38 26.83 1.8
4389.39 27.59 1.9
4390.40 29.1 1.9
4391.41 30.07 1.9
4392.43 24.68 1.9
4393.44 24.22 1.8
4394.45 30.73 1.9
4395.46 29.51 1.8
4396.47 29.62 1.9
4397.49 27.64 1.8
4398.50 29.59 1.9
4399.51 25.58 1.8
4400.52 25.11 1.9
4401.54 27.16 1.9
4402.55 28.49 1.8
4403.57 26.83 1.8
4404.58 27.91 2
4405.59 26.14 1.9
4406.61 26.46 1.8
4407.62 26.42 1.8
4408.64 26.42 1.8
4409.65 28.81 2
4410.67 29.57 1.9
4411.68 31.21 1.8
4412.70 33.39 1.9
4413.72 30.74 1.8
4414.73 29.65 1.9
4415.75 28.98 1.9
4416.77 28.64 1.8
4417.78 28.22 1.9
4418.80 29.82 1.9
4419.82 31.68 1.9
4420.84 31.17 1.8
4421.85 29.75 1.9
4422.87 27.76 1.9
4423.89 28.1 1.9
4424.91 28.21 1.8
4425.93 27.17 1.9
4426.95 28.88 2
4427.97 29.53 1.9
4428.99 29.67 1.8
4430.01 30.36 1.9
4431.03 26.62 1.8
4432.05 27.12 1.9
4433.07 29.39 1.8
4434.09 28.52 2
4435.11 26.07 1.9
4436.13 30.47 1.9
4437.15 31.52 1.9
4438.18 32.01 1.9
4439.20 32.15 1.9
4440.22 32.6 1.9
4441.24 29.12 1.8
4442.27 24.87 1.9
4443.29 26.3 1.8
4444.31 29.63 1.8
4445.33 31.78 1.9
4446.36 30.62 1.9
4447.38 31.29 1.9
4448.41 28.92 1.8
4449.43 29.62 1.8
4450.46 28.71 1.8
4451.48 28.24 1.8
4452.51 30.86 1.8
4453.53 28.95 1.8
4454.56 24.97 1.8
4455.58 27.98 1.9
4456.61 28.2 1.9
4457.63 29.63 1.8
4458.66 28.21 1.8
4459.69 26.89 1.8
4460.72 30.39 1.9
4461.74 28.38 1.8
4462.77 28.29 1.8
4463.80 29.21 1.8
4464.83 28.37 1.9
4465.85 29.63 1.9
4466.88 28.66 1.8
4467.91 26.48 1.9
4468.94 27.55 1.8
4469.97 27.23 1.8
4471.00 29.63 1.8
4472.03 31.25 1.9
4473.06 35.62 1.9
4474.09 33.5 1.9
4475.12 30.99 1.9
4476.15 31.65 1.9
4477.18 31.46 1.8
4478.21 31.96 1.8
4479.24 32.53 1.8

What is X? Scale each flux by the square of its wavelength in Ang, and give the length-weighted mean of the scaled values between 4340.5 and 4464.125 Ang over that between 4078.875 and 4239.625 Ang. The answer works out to 1.18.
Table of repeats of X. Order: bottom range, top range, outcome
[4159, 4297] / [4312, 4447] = 1.07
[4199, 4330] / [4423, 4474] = 1.17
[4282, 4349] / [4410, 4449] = 1.23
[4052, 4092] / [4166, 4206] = 1.09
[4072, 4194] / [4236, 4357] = 1.07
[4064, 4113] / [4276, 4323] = 1.15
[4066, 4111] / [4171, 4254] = 1.17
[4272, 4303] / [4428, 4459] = 1.19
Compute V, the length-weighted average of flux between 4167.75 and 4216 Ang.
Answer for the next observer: 27.6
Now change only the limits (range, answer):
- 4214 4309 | 26.9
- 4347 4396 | 27.7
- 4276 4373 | 26.3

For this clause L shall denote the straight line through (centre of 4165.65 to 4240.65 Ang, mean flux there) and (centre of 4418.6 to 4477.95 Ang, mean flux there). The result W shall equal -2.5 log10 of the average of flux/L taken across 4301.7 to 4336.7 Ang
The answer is 0.13 mag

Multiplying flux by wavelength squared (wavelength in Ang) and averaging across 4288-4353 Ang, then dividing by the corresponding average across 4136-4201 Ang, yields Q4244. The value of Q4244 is 1.0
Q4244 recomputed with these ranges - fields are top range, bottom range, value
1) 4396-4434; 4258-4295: 1.10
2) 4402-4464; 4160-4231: 1.17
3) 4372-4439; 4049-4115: 1.29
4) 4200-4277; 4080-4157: 1.12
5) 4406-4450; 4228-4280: 1.13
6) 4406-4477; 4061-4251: 1.24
